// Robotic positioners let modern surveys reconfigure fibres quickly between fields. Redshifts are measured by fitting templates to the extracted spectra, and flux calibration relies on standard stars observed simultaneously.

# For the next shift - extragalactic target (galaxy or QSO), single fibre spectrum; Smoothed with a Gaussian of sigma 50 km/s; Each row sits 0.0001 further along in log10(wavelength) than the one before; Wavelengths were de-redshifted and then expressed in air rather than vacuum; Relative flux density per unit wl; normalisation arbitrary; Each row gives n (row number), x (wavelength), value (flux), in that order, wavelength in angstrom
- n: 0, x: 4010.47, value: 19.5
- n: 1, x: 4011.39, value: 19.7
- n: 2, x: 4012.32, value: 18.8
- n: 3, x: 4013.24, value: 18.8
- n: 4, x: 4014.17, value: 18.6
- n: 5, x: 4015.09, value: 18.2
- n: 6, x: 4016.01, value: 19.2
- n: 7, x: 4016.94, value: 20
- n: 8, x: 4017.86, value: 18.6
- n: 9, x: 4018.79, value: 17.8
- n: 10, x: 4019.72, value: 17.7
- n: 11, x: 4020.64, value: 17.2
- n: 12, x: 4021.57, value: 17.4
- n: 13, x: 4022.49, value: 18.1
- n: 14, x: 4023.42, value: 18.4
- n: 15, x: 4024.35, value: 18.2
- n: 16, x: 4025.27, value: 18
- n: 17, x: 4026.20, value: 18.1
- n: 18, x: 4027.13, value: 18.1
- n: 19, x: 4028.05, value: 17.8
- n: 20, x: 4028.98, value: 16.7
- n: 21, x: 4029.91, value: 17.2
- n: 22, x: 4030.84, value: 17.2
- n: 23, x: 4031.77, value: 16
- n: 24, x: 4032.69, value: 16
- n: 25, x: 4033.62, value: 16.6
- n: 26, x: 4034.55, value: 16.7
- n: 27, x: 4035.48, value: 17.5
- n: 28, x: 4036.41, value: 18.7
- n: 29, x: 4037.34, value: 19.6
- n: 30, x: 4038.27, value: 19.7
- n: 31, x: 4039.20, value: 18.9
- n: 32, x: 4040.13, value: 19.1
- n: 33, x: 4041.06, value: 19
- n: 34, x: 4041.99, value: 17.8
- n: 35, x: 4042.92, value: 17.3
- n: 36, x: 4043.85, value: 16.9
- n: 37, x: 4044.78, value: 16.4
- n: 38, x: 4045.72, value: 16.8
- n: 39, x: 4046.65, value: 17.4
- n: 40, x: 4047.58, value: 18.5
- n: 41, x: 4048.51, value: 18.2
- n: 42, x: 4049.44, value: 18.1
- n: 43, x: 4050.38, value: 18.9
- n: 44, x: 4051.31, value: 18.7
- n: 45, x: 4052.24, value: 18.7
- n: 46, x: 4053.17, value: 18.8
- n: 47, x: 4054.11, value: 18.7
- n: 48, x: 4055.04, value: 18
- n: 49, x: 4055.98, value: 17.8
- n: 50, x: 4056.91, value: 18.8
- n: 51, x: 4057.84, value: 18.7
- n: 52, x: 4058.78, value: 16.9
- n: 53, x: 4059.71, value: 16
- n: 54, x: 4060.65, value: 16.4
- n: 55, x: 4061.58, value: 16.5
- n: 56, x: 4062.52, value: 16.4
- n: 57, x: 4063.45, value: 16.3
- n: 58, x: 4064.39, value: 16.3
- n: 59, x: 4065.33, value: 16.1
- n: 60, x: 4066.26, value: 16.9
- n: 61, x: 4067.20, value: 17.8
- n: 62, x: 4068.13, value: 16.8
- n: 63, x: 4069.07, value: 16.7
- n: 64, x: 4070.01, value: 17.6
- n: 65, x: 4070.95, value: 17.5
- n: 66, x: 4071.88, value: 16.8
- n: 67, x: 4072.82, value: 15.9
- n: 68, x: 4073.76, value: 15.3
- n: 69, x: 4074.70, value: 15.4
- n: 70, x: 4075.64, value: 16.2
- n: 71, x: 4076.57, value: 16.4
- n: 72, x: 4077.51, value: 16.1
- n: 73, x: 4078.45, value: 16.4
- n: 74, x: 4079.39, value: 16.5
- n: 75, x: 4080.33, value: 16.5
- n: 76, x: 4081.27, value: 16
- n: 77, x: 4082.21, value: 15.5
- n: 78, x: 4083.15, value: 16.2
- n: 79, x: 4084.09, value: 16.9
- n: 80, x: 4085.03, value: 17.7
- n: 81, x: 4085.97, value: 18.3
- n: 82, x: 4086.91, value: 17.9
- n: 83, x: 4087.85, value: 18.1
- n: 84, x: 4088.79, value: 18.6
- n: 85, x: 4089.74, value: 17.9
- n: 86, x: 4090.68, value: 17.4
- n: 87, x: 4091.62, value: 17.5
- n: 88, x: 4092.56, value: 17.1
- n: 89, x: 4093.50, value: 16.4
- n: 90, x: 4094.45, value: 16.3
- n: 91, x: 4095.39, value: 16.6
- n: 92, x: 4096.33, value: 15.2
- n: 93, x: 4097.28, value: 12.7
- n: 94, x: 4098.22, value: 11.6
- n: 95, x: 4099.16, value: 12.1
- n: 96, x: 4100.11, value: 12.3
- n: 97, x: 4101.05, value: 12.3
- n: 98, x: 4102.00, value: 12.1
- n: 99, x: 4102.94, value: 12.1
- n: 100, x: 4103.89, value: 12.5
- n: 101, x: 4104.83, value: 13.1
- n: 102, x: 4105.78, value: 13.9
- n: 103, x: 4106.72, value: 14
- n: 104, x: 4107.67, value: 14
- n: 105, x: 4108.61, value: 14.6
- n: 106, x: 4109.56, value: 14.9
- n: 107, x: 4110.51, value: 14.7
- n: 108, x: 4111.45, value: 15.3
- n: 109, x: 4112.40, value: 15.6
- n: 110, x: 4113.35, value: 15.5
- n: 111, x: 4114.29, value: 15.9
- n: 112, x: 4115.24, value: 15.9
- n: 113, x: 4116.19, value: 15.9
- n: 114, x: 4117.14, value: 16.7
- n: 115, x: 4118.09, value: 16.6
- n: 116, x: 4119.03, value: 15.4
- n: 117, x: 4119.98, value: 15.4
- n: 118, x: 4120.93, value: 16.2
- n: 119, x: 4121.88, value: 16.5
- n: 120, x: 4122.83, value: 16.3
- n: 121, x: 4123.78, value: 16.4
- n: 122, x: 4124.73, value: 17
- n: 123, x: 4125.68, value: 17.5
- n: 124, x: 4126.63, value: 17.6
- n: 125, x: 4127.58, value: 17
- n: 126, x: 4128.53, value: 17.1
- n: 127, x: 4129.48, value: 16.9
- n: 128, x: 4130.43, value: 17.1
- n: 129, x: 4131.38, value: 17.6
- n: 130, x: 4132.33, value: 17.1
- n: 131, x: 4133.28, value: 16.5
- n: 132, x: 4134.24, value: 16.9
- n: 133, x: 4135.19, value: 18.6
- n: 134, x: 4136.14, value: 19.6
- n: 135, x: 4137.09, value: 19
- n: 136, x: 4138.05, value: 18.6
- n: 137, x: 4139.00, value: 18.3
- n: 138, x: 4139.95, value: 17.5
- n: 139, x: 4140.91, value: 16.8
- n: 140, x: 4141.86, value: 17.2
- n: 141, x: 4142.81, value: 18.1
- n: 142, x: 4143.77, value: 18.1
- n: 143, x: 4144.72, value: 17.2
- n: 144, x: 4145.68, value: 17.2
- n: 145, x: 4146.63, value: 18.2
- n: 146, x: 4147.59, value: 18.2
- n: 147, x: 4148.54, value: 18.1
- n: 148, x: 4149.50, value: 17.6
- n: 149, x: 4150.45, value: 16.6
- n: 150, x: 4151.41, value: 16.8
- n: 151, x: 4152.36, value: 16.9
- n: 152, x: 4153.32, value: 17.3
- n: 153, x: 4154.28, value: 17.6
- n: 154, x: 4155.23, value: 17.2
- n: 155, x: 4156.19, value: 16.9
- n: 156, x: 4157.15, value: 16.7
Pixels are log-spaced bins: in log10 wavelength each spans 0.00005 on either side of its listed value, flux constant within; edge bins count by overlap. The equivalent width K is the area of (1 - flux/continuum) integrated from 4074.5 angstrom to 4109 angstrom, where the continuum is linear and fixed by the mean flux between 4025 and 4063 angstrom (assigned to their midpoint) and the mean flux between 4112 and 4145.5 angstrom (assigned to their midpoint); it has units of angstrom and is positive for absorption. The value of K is 3.8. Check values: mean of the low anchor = 17.7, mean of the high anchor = 17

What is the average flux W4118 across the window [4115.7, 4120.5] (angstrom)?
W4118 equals 16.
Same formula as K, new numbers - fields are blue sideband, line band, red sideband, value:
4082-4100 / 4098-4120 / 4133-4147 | 3.4 angstrom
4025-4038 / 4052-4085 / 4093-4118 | -1.9 angstrom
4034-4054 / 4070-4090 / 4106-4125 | 0.1 angstrom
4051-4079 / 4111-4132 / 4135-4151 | 1.5 angstrom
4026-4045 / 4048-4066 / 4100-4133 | -0.5 angstrom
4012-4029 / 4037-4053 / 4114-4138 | -0.3 angstrom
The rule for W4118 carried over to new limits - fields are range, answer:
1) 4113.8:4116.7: 15.9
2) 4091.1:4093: 17.3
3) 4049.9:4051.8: 18.8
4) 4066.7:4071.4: 17.3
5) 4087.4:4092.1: 17.9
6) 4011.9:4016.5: 18.7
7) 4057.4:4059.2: 17.8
